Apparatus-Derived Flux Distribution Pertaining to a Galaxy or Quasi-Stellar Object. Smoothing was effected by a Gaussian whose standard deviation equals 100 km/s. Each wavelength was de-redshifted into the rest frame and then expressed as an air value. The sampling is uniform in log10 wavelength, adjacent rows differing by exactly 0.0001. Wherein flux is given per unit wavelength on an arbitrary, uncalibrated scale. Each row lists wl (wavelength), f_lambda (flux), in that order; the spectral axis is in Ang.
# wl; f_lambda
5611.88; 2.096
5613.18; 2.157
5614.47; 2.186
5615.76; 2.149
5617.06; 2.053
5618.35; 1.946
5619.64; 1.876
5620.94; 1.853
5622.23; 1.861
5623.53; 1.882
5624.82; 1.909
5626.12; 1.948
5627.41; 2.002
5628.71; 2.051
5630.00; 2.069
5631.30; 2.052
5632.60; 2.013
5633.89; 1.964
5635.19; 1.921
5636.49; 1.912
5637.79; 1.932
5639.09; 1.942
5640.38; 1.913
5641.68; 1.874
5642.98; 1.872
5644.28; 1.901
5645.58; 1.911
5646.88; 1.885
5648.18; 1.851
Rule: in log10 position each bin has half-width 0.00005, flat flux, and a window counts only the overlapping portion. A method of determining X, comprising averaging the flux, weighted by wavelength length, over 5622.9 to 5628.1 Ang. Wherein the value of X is 1.94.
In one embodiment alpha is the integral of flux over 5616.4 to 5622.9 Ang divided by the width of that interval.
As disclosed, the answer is 1.92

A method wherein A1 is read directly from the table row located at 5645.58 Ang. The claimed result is 1.911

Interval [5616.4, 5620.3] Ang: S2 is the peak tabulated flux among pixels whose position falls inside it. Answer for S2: 2.053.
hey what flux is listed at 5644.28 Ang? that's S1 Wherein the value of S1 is 1.901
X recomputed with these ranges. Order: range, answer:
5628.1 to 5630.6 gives 2.07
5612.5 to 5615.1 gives 2.17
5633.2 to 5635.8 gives 1.95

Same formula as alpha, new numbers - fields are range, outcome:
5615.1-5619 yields 2.05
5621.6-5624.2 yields 1.87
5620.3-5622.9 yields 1.86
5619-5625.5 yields 1.87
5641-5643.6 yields 1.87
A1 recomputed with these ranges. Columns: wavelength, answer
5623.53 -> 1.882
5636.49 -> 1.912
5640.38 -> 1.913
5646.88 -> 1.885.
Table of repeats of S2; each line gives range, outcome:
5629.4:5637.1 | 2.069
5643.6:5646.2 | 1.911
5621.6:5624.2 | 1.882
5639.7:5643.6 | 1.913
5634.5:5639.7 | 1.942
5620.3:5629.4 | 2.051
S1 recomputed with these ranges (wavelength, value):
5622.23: 1.861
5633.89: 1.964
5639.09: 1.942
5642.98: 1.872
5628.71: 2.051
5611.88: 2.096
